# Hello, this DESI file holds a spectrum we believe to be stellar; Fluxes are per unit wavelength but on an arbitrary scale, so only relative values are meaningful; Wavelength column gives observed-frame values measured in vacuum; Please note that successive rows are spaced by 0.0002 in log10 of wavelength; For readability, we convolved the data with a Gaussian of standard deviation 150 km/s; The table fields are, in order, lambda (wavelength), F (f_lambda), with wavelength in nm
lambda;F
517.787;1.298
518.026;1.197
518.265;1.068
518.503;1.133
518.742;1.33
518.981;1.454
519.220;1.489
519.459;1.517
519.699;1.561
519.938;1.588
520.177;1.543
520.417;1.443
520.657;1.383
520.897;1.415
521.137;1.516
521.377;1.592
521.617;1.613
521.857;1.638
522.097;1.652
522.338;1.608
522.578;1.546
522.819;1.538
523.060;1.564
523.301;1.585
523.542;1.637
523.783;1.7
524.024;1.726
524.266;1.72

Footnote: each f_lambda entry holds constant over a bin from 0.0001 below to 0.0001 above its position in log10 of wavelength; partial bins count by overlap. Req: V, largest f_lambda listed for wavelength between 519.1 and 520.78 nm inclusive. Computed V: 1.588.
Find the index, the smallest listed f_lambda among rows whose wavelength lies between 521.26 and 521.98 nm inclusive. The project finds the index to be 1.592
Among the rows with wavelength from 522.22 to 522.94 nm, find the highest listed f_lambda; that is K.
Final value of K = 1.608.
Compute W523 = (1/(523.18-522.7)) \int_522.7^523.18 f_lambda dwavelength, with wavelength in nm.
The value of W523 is 1.55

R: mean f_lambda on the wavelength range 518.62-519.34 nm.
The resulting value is 1.42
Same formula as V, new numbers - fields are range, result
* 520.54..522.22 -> 1.652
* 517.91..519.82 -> 1.561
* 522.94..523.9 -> 1.7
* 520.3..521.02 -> 1.443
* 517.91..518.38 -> 1.197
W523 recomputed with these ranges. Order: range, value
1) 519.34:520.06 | 1.56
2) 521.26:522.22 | 1.62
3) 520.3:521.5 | 1.47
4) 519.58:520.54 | 1.53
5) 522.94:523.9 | 1.62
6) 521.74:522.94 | 1.6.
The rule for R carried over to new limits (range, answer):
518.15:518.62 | 1.1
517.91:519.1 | 1.24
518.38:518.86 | 1.23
